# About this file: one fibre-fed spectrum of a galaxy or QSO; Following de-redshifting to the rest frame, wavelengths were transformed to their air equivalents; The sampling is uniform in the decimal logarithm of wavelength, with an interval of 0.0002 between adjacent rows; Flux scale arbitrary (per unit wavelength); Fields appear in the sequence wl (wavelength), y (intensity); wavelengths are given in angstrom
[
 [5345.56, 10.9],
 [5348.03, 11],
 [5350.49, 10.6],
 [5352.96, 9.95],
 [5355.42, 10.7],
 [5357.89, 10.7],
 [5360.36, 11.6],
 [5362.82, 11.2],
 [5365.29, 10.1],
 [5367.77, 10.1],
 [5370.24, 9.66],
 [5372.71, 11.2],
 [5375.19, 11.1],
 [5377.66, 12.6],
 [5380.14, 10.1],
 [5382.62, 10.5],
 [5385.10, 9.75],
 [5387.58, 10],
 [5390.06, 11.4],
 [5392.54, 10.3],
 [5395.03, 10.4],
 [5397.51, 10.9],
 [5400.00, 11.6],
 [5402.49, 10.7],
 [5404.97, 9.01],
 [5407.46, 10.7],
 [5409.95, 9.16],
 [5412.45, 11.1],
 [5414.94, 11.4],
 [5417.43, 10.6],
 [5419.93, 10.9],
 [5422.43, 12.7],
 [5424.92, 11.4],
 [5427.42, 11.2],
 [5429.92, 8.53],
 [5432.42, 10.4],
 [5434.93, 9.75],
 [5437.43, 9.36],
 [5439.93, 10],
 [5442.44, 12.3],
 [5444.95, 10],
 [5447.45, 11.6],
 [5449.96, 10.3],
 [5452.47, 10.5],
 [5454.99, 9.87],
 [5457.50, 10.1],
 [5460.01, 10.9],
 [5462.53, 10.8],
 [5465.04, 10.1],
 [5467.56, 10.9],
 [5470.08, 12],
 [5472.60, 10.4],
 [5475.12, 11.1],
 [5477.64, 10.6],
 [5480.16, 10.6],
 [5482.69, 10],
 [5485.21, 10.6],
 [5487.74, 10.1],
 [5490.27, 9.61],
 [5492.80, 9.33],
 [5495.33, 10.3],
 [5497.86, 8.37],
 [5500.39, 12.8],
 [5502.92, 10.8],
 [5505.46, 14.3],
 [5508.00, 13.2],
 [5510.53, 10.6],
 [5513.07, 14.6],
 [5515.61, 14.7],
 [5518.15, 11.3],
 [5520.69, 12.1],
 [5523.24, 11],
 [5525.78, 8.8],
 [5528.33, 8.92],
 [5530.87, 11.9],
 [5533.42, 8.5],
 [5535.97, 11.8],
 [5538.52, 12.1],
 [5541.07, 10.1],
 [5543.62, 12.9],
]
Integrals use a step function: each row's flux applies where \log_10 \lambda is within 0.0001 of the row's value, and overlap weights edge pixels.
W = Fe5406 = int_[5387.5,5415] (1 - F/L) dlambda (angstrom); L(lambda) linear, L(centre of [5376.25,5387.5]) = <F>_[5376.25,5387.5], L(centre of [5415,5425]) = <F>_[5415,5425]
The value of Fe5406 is 1.2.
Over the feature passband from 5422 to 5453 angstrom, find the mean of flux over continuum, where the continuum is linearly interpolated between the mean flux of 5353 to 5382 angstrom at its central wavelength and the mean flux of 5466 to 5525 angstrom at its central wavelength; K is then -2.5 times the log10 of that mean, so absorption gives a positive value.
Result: 0.05 mag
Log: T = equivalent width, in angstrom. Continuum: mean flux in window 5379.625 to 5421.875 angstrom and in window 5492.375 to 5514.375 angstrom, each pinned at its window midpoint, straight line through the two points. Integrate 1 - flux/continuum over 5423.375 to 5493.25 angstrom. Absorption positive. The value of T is 4.5 angstrom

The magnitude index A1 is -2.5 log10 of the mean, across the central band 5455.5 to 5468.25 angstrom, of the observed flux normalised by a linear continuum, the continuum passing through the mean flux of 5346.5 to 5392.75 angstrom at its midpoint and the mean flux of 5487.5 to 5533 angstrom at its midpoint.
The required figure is 0.05 mag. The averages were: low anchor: 10.7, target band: 10.5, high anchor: 11.2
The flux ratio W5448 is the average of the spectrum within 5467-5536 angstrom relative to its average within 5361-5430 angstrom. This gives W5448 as 1.0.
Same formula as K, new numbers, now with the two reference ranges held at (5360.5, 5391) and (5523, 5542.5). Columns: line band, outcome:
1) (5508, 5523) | -0.21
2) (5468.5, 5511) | -0.04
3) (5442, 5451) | -0.04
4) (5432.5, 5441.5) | 0.07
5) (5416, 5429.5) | -0.06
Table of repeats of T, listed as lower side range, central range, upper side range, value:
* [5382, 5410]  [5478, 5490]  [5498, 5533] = 1.2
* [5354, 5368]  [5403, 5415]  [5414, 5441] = 0.5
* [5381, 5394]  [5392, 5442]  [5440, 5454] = 0.3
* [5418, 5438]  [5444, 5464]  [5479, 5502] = -0.2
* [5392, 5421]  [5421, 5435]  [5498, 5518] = 0.3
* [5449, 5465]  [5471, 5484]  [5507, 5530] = 0.3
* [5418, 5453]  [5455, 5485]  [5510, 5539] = 0.7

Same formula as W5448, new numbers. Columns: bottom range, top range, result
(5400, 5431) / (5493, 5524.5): 1.12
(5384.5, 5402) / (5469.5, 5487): 1.00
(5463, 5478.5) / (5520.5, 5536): 0.94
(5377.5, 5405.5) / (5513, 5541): 1.06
